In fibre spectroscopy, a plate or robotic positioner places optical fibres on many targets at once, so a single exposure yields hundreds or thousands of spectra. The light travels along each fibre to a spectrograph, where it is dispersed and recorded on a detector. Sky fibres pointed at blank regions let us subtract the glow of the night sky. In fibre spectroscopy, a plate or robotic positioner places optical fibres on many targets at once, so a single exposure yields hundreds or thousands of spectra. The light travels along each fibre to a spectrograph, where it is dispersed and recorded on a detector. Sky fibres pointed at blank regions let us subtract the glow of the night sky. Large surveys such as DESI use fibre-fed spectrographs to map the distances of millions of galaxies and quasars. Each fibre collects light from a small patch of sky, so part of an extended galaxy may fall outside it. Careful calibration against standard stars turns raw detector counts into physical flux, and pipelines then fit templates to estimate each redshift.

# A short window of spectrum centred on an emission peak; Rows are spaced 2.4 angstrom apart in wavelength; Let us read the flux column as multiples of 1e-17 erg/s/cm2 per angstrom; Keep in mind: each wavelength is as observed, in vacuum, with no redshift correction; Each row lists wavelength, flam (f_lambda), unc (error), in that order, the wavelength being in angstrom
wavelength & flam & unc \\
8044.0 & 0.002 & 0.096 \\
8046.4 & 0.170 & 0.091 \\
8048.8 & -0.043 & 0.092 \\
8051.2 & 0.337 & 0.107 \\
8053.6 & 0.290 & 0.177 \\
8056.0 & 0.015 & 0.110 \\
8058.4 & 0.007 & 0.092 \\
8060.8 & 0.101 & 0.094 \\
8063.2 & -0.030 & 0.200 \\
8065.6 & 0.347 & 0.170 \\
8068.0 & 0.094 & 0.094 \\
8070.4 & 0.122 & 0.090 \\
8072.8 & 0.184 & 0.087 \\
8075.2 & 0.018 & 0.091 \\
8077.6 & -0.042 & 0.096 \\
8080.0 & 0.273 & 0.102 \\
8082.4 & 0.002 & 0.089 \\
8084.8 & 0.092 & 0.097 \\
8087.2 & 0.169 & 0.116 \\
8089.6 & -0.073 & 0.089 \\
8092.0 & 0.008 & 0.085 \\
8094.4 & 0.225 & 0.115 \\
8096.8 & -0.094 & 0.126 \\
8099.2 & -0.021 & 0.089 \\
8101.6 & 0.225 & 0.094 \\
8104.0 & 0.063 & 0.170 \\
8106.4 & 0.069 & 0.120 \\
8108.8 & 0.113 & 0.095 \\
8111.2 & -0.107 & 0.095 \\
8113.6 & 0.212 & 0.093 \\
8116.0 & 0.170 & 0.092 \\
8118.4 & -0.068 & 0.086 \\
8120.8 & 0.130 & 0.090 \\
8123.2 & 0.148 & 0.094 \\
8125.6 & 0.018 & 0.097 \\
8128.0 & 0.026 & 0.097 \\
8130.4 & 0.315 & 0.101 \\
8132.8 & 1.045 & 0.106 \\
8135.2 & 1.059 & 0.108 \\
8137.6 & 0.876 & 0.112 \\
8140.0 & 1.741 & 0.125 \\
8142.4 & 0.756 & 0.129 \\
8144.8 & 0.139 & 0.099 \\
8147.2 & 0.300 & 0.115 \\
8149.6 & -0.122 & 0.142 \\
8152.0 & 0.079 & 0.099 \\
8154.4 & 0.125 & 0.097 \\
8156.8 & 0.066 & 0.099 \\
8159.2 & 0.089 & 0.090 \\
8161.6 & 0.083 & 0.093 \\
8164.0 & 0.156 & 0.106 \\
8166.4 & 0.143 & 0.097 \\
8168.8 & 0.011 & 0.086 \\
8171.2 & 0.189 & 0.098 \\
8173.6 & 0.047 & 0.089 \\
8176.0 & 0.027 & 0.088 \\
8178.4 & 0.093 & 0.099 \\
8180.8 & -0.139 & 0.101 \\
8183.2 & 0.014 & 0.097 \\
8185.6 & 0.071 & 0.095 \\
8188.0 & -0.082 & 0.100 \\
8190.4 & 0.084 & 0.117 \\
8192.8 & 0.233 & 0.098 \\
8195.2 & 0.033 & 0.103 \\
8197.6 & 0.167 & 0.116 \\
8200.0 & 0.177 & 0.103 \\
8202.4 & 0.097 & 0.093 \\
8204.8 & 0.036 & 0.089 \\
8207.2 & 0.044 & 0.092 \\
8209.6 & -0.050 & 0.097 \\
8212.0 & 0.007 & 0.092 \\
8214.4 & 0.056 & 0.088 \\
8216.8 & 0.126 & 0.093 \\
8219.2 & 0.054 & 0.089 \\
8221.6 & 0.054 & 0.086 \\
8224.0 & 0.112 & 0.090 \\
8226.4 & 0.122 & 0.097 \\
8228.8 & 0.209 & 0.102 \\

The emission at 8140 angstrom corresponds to [O II]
